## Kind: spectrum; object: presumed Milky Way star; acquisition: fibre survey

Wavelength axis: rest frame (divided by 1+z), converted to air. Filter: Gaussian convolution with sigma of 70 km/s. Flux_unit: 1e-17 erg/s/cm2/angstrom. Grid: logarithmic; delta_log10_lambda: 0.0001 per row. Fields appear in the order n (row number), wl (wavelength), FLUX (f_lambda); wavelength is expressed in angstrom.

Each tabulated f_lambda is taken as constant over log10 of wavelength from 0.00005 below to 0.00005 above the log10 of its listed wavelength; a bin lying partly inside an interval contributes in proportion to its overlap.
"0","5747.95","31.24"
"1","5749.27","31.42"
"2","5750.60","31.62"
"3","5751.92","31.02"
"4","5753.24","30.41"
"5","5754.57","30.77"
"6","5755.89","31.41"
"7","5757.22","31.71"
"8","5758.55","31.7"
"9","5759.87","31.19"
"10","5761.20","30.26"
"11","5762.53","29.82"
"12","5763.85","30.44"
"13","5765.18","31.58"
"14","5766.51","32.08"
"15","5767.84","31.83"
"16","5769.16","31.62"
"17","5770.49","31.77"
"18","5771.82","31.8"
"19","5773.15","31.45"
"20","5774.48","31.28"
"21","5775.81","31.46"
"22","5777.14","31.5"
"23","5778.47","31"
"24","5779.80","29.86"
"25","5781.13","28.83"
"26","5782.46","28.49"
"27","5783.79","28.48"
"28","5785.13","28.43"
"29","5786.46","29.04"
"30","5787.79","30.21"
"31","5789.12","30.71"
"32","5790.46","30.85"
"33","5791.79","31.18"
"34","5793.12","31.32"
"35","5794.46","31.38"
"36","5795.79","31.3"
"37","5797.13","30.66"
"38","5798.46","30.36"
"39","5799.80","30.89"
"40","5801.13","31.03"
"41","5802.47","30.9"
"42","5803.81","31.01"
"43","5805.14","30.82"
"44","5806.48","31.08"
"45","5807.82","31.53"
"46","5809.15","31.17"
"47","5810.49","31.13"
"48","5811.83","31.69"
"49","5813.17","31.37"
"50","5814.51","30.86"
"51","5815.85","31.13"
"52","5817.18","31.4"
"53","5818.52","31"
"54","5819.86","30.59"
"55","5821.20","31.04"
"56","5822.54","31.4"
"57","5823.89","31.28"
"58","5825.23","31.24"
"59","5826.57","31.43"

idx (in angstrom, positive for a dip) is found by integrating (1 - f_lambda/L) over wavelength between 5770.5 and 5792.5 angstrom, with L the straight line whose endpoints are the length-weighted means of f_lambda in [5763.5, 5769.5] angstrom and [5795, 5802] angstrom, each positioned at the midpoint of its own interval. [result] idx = 0.6 angstrom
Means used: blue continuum 31.6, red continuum 30.9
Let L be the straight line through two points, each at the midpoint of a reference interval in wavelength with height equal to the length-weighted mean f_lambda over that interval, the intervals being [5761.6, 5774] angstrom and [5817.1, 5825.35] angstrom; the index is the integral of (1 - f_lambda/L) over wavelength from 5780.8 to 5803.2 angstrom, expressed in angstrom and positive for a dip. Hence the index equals 0.7 angstrom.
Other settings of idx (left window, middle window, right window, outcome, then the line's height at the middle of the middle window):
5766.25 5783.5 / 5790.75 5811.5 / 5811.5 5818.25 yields 0.1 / 31.2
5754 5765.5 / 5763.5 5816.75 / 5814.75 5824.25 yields 0.3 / 31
